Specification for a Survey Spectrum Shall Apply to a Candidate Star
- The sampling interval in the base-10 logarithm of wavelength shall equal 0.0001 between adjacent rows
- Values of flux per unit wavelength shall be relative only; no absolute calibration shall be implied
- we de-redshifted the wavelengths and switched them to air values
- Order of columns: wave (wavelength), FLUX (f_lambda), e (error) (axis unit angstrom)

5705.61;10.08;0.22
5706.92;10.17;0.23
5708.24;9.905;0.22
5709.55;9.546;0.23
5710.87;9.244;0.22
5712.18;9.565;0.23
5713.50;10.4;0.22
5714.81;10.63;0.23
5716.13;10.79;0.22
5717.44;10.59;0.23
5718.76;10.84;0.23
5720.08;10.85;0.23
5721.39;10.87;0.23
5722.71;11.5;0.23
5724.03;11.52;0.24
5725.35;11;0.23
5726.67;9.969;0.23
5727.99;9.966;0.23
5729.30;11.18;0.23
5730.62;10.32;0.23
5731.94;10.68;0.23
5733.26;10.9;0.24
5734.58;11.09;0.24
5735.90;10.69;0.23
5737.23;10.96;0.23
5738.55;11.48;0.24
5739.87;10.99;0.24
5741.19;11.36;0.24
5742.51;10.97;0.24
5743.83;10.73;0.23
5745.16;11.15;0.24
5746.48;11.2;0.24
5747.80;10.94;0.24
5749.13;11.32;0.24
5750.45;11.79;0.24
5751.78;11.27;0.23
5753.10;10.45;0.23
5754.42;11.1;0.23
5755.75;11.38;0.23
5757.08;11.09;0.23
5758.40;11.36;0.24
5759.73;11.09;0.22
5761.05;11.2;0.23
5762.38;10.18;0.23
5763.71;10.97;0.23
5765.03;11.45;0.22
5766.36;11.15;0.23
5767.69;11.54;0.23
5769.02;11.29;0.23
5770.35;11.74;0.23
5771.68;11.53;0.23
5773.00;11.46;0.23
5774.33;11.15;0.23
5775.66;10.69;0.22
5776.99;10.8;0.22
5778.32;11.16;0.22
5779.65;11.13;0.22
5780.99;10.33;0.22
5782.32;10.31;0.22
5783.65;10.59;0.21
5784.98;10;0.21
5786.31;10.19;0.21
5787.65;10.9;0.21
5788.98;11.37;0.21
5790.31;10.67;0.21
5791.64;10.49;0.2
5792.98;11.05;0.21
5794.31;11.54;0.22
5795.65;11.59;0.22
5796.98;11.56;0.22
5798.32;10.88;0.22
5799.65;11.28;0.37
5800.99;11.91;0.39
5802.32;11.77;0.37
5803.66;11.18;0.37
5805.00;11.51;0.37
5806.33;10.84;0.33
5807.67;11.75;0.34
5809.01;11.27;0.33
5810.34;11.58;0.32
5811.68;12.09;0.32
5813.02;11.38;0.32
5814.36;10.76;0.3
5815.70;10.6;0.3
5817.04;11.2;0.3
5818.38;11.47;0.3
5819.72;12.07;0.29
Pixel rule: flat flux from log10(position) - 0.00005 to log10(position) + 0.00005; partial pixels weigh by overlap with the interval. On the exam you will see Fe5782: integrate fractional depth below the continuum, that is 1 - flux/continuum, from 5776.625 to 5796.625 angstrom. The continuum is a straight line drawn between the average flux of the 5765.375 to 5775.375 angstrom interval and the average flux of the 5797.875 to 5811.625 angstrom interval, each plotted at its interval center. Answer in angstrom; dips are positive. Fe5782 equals 1.0 angstrom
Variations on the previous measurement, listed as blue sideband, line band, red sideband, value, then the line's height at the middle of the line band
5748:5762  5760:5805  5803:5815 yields 0.8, 11.3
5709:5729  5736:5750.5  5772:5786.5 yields -0.7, 10.6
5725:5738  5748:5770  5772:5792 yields -0.9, 10.7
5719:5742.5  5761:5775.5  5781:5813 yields -0.2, 11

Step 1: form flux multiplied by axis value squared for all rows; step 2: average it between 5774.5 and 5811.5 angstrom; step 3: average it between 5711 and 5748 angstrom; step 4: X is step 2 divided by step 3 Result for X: 1.0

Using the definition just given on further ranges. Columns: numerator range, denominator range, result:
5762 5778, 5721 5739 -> 1.04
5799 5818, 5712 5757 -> 1.07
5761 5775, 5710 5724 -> 1.08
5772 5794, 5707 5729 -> 1.06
